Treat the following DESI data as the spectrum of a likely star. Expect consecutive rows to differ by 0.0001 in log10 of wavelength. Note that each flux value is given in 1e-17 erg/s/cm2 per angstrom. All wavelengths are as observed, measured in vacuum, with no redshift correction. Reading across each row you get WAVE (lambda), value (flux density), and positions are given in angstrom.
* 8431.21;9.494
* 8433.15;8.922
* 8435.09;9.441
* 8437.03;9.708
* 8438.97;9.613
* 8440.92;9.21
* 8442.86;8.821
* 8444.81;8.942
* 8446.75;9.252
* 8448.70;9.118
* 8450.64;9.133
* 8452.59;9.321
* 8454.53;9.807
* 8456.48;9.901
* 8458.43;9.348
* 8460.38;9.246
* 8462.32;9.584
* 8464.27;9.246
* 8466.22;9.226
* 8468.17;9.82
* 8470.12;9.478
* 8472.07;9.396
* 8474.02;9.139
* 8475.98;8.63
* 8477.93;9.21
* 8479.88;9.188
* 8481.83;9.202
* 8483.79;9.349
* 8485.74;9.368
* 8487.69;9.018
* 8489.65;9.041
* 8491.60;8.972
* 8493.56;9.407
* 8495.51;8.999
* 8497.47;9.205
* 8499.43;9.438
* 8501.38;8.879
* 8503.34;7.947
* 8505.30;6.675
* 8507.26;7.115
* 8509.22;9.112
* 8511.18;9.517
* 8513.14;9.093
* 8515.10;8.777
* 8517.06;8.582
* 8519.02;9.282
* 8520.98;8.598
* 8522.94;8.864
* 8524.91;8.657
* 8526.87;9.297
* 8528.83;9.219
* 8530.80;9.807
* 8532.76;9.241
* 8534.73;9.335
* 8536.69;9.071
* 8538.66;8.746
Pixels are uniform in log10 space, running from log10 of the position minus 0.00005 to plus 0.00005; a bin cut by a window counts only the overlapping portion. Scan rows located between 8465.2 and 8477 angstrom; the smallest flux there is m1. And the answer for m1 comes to 8.63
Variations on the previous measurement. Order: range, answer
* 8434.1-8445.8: 8.821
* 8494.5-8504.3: 7.947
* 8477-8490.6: 9.018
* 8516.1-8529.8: 8.582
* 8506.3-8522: 7.115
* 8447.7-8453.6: 9.118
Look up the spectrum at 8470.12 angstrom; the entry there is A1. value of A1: 9.478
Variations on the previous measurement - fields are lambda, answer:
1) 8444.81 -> 8.942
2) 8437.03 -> 9.708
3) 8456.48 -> 9.901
